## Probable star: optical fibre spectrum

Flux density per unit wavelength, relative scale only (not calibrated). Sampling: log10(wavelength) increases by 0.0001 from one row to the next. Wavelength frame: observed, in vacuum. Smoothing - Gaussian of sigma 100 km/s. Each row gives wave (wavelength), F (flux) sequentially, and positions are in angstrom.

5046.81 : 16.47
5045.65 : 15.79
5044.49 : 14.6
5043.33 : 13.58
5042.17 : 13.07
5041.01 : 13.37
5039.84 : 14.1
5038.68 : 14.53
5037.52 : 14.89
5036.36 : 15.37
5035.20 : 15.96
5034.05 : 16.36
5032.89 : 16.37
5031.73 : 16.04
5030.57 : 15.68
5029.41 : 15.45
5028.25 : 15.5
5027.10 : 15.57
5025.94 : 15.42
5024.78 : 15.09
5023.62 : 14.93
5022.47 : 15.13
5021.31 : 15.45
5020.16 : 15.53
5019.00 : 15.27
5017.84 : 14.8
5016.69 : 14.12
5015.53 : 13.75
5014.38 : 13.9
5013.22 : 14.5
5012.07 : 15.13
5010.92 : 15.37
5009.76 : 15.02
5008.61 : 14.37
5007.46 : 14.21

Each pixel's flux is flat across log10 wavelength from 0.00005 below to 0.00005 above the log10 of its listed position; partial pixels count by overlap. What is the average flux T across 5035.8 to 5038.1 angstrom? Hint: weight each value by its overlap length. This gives 15.1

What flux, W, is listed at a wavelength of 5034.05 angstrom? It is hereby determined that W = 16.36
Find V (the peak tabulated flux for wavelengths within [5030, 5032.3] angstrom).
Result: 16.04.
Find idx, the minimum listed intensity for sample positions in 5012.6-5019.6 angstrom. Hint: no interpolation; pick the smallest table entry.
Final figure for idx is 13.75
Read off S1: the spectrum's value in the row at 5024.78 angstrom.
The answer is 15.09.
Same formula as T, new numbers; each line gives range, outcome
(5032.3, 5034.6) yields 16.3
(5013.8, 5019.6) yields 14.4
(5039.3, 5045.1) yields 13.7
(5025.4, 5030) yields 15.5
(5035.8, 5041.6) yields 14.4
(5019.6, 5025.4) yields 15.2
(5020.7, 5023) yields 15.3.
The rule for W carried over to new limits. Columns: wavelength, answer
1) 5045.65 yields 15.79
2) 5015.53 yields 13.75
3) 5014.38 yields 13.9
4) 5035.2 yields 15.96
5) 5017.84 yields 14.8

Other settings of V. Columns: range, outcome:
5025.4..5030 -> 15.57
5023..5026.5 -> 15.42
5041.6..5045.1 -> 14.6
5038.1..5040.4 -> 14.53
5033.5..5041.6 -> 16.36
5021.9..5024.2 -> 15.13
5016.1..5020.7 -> 15.53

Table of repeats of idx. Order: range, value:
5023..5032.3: 14.93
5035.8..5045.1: 13.07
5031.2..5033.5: 16.04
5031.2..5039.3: 14.53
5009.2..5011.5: 15.02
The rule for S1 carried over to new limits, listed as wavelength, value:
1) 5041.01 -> 13.37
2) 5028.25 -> 15.5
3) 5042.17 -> 13.07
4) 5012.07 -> 15.13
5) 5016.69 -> 14.12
